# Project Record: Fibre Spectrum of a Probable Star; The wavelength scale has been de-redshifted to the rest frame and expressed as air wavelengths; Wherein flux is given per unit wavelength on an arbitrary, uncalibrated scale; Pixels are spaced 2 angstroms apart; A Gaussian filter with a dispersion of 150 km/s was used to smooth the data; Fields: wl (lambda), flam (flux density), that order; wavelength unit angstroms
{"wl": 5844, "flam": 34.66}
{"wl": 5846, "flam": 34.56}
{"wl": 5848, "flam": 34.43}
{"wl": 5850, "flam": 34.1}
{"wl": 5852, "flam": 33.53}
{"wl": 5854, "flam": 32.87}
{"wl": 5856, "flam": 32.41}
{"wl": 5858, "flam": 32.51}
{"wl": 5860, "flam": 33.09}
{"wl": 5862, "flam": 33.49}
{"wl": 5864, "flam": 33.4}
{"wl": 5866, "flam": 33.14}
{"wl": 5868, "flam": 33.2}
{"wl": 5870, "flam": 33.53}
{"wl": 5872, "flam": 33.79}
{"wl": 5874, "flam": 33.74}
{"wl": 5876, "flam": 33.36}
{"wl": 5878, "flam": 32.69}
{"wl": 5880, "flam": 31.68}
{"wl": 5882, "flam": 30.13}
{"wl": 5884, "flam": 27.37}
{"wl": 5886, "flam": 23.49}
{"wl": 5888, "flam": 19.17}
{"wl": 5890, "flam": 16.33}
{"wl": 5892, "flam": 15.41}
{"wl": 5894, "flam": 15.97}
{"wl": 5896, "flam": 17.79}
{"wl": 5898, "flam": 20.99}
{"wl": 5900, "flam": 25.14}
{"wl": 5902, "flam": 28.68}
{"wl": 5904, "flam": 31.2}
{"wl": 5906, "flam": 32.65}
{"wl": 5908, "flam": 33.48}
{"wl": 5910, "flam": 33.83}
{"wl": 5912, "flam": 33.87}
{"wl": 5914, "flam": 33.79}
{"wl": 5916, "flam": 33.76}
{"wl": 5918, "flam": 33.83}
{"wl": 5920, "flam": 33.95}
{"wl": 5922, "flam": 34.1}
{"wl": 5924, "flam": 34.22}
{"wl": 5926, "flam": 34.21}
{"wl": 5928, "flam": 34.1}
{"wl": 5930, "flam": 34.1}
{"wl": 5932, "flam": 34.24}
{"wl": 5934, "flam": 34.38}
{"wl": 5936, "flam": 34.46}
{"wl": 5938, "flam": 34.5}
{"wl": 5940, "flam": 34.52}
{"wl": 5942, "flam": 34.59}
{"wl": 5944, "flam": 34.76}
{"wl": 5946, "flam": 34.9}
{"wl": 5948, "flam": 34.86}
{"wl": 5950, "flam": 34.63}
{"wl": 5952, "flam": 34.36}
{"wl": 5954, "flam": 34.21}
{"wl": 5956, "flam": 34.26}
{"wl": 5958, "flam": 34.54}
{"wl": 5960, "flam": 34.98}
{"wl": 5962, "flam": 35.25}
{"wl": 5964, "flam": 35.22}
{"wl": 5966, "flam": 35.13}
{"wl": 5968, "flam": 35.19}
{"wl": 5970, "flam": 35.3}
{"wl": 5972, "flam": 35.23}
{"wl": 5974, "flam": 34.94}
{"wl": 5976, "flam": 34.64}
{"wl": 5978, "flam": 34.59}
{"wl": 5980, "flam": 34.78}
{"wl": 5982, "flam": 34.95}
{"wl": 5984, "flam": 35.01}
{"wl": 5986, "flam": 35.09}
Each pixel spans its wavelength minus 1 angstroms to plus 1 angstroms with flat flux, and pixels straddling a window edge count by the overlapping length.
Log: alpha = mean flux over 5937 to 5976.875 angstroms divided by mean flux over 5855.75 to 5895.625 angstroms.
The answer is 1.21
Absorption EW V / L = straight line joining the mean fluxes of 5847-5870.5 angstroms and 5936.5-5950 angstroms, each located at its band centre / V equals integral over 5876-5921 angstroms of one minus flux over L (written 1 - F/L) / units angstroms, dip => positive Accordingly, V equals 8.4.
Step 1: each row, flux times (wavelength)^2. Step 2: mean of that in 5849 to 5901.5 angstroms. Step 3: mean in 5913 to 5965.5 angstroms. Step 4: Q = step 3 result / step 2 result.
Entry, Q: 1.23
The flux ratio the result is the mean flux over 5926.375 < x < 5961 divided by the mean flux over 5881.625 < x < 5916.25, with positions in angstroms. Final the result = 1.3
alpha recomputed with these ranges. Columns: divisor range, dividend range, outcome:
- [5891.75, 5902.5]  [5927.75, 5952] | 1.67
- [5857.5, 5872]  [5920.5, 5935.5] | 1.03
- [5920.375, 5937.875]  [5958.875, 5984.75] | 1.02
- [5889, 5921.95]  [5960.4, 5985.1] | 1.26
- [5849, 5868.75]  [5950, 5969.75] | 1.05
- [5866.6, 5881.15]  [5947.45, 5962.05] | 1.04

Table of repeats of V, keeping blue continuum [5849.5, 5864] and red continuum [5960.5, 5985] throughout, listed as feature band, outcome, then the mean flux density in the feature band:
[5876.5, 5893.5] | 4.6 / 24.5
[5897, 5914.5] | 1.9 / 30.3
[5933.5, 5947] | 0.0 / 34.6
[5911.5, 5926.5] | 0.1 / 34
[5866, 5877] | 0.0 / 33.5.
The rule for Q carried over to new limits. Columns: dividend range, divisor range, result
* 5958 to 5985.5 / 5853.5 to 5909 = 1.26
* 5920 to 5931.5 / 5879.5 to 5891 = 1.42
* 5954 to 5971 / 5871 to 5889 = 1.22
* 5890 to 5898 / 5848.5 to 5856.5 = 0.52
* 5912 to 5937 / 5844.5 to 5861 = 1.04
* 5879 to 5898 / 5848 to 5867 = 0.66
